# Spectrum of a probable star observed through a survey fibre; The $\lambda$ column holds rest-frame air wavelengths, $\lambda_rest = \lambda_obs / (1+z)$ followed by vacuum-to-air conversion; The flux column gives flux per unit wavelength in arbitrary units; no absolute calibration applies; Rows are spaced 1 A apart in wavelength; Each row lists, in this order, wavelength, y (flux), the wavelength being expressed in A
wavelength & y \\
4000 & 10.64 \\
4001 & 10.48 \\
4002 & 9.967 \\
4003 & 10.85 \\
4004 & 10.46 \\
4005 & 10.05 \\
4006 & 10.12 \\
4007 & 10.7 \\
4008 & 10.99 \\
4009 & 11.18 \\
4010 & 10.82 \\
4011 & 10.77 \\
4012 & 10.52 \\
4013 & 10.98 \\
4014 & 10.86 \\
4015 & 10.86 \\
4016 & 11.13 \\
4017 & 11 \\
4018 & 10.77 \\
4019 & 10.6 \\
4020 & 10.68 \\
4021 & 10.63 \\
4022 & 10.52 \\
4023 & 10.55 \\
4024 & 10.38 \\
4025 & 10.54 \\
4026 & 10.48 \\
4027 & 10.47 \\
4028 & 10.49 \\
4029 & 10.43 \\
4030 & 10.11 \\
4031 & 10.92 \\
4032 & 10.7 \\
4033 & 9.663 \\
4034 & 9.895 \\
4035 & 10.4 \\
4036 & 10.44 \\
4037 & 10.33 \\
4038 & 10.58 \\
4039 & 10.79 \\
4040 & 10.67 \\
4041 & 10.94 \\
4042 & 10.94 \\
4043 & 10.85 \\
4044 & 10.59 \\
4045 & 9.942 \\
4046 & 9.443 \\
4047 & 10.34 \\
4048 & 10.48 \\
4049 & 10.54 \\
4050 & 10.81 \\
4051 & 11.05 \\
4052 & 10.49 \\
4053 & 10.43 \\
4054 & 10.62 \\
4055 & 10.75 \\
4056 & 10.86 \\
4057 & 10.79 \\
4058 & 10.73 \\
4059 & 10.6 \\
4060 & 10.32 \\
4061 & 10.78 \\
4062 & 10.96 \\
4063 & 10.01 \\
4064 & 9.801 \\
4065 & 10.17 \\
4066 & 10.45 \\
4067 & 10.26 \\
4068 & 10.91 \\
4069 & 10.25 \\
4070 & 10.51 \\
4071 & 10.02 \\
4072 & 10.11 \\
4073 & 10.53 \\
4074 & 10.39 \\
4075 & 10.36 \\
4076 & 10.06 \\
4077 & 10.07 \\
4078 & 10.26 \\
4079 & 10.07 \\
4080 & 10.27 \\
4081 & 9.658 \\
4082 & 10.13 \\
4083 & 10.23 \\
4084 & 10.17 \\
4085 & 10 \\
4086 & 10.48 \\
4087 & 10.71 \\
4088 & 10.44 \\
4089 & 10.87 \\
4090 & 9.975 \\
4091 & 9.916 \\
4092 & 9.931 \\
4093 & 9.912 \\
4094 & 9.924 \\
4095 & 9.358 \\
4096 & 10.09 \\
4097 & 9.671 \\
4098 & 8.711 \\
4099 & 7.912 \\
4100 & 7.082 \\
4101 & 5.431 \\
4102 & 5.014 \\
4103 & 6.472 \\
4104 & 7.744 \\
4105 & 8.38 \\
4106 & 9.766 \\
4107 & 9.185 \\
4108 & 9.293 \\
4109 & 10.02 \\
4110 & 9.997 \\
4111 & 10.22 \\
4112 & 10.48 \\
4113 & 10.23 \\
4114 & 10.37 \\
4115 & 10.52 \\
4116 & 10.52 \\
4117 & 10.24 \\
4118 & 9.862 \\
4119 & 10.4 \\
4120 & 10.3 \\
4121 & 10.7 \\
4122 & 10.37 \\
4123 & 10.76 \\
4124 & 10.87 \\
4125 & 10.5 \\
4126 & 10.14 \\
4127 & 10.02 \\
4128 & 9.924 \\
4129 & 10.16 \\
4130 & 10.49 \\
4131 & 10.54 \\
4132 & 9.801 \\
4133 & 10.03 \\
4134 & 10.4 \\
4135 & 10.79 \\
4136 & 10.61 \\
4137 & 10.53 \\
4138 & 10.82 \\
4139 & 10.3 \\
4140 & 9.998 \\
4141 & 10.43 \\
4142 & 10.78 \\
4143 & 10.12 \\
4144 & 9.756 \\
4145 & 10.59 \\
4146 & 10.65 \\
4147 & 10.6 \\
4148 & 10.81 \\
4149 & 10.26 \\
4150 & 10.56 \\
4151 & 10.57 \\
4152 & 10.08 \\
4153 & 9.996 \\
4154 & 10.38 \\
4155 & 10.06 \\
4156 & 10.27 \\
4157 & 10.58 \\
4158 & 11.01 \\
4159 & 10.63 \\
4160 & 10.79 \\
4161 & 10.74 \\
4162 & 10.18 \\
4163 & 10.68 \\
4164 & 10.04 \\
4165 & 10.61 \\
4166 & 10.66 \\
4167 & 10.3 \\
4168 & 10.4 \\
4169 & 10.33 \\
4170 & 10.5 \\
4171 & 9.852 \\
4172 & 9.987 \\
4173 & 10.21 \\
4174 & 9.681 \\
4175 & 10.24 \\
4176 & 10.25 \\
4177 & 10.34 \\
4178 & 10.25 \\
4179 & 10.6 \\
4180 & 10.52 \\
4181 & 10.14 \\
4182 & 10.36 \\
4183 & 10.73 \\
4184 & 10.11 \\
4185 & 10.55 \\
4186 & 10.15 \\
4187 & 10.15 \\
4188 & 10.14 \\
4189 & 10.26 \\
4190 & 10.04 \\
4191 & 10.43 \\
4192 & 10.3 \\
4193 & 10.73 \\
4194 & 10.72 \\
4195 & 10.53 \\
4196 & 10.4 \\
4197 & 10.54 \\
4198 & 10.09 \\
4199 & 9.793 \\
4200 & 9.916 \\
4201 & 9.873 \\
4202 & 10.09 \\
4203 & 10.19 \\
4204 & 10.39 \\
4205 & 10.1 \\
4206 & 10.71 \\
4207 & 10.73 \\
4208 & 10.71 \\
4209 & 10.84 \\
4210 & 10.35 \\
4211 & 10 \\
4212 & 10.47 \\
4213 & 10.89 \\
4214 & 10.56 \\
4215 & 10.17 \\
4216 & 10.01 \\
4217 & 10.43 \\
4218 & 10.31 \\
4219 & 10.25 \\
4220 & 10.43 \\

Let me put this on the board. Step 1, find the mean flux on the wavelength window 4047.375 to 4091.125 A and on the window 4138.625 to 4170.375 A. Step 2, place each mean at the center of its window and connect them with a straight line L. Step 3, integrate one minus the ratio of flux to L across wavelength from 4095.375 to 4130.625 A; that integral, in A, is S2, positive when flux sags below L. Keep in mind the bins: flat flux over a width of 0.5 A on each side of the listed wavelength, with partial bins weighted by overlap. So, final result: 3.14 A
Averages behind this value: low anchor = 10.4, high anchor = 10.4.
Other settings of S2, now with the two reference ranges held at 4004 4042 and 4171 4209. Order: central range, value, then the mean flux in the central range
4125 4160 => 0.0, 10.4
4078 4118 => 3.7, 9.49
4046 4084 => 0.5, 10.4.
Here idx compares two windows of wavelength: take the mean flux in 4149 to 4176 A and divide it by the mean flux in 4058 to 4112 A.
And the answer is 1.07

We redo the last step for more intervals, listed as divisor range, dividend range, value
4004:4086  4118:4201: 0.99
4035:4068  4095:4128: 0.89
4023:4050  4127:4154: 0.99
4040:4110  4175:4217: 1.04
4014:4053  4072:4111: 0.90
